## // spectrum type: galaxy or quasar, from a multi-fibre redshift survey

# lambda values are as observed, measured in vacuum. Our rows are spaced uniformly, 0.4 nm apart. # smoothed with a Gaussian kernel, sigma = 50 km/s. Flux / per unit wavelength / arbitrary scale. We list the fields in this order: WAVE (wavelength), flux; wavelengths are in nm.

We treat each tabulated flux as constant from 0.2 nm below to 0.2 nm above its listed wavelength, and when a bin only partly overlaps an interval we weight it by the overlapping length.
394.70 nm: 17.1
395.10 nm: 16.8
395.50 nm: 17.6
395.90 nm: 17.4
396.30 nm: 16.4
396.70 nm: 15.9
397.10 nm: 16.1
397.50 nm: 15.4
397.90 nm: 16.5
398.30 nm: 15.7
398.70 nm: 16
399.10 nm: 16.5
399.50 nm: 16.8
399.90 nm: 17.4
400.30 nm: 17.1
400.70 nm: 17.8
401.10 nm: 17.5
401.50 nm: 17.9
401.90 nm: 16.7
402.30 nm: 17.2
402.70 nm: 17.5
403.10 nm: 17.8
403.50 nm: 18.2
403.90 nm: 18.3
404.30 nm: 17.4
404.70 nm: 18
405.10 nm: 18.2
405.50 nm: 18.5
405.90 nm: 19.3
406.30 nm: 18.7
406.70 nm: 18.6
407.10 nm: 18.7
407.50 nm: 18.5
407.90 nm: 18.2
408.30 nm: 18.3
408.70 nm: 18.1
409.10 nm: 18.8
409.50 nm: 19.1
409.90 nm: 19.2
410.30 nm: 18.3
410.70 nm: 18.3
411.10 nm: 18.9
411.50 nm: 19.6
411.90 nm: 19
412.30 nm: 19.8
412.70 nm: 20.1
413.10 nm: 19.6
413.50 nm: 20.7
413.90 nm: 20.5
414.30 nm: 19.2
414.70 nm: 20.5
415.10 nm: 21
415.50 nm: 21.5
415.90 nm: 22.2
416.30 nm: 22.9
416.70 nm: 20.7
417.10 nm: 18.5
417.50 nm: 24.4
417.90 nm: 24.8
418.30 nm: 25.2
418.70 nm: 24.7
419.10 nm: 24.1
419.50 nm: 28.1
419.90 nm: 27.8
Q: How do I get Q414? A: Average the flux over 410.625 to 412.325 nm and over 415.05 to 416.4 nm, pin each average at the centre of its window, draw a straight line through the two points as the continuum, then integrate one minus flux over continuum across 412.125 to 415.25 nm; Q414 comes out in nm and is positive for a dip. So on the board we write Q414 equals 0.061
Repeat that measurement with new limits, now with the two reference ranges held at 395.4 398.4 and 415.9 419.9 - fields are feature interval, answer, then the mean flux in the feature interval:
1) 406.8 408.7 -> 0.17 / 18.4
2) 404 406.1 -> 0.11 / 18.3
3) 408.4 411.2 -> 0.31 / 18.7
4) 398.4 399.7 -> 0.06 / 16.4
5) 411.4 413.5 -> 0.21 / 19.7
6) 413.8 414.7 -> 0.10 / 19.9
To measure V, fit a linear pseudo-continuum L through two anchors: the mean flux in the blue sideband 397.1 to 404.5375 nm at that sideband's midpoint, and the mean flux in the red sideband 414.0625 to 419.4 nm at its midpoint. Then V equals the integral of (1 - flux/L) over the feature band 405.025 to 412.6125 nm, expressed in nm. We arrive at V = 0.37 nm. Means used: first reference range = 17.1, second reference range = 22.4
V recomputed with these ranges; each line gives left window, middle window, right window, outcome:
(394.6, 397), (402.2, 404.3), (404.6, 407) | 0.04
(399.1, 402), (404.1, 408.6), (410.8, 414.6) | 0.01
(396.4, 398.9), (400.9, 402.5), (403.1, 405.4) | -0.01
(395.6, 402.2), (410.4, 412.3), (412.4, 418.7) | 0.12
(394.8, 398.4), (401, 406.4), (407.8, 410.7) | -0.09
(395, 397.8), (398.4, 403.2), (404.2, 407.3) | 0.08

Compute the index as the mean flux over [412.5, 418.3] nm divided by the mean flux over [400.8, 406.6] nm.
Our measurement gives 1.2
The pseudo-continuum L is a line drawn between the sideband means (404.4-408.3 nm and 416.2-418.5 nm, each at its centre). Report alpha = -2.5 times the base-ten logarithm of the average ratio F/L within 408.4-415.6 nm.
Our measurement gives 0.06 mag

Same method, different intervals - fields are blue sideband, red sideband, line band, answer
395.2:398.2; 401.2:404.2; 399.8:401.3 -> -0.01 mag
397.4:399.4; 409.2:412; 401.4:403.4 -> -0.03 mag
